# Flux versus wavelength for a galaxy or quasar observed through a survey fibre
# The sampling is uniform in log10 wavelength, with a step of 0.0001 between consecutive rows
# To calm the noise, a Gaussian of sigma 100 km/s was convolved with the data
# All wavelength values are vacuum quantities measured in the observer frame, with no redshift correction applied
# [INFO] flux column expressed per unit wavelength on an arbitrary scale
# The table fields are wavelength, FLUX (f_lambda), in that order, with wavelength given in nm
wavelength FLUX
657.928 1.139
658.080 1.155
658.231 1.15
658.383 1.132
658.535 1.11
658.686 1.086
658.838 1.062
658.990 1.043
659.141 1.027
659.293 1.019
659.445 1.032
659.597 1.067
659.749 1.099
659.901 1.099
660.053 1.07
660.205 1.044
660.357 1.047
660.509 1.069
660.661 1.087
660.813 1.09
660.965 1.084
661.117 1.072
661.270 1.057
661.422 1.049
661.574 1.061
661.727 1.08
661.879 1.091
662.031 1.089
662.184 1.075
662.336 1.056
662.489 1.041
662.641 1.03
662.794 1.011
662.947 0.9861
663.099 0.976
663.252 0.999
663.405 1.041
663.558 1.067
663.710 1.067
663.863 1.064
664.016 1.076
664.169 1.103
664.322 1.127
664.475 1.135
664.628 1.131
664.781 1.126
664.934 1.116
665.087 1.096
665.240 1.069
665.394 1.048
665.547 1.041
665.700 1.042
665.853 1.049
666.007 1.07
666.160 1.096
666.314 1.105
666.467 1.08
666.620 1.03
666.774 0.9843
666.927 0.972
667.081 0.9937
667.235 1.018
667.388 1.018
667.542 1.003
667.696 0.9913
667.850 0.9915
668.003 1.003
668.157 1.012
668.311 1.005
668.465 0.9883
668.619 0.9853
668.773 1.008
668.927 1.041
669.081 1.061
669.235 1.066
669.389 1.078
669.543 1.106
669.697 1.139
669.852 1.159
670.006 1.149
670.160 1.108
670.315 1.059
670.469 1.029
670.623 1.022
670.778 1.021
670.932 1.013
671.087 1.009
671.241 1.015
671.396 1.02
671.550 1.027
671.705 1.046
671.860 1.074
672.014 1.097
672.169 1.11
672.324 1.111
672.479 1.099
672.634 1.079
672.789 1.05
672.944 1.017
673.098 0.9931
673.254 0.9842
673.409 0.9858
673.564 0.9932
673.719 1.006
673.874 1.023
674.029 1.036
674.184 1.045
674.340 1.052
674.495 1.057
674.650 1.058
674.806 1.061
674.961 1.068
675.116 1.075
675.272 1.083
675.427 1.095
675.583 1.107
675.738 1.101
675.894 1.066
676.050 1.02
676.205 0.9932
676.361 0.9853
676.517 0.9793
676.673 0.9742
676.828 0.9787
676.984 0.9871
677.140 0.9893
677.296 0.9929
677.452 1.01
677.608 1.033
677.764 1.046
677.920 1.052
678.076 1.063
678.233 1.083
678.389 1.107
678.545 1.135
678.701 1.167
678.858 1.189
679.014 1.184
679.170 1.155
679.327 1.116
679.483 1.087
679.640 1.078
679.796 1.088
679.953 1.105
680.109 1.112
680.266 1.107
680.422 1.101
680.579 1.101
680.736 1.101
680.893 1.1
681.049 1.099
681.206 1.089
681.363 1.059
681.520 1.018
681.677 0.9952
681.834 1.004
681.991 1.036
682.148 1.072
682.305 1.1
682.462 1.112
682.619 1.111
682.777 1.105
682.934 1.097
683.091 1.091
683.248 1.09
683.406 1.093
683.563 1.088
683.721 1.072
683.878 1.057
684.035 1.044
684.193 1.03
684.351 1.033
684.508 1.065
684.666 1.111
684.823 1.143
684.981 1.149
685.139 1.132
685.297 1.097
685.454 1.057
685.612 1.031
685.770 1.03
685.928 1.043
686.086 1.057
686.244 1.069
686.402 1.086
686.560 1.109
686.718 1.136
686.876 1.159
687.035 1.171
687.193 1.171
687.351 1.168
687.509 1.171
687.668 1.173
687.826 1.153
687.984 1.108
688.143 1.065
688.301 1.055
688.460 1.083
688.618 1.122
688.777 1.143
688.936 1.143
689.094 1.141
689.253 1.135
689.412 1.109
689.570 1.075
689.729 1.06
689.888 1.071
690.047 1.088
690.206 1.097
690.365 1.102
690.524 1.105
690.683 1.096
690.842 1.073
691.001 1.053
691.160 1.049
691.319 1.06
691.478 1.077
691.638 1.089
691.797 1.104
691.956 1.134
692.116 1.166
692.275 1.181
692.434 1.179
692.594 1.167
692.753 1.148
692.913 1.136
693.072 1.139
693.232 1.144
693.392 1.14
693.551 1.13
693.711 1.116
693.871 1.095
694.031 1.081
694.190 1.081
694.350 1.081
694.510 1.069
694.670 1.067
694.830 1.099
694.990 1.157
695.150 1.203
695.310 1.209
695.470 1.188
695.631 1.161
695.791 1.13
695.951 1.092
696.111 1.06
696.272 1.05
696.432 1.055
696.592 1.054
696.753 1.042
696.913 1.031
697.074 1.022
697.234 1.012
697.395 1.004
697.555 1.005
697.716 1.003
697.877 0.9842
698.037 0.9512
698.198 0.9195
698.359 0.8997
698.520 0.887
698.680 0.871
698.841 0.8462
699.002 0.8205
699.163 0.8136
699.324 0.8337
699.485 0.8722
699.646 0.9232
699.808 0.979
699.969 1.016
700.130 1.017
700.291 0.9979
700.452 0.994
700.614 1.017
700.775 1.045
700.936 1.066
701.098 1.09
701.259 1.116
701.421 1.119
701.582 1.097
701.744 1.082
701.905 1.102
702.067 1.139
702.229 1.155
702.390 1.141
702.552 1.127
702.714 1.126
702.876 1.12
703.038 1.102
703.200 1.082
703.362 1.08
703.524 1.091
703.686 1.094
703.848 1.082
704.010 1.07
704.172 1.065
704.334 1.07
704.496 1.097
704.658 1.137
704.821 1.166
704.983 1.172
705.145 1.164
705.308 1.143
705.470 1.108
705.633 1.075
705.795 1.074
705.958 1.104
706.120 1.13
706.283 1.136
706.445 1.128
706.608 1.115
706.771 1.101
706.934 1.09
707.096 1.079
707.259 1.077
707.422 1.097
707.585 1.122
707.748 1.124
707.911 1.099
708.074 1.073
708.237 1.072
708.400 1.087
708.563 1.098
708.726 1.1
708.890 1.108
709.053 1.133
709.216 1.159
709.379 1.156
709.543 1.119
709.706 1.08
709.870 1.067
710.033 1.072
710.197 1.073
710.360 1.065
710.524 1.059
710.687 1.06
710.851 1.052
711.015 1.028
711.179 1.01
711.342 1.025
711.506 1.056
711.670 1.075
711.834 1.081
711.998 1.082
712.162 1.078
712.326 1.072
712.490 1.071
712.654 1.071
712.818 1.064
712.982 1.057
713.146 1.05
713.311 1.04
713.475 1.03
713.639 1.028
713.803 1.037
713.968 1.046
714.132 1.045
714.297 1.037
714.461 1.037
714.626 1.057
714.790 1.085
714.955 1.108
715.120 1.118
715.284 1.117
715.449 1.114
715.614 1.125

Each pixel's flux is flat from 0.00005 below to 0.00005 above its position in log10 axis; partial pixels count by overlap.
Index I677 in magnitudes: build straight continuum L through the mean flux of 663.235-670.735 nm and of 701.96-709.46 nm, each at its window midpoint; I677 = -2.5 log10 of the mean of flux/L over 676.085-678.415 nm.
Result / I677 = 0.06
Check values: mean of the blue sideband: 1.06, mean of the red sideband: 1.11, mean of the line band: 1.02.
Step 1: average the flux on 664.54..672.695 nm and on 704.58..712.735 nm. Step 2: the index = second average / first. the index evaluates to 1.0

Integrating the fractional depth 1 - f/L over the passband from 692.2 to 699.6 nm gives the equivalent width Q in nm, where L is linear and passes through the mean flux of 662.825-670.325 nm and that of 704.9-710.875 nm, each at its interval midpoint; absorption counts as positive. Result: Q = 0.28 nm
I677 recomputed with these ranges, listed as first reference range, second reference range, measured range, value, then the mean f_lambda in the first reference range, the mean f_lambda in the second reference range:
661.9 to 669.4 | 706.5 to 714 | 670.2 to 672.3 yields 0.01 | 1.05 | 1.08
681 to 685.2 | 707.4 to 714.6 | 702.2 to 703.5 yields -0.04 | 1.08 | 1.07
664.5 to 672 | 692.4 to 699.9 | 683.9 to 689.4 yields -0.06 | 1.05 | 1.04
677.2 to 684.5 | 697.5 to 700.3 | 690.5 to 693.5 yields -0.14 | 1.08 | 0.922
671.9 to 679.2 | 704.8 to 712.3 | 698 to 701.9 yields 0.12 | 1.05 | 1.09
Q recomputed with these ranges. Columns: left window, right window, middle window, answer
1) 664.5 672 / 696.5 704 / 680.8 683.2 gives -0.08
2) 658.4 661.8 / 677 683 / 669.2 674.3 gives 0.11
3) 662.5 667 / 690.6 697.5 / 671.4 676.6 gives 0.13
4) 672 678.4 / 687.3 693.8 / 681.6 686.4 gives 0.04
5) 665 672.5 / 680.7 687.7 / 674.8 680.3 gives 0.01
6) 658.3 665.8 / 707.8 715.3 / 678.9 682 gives -0.06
